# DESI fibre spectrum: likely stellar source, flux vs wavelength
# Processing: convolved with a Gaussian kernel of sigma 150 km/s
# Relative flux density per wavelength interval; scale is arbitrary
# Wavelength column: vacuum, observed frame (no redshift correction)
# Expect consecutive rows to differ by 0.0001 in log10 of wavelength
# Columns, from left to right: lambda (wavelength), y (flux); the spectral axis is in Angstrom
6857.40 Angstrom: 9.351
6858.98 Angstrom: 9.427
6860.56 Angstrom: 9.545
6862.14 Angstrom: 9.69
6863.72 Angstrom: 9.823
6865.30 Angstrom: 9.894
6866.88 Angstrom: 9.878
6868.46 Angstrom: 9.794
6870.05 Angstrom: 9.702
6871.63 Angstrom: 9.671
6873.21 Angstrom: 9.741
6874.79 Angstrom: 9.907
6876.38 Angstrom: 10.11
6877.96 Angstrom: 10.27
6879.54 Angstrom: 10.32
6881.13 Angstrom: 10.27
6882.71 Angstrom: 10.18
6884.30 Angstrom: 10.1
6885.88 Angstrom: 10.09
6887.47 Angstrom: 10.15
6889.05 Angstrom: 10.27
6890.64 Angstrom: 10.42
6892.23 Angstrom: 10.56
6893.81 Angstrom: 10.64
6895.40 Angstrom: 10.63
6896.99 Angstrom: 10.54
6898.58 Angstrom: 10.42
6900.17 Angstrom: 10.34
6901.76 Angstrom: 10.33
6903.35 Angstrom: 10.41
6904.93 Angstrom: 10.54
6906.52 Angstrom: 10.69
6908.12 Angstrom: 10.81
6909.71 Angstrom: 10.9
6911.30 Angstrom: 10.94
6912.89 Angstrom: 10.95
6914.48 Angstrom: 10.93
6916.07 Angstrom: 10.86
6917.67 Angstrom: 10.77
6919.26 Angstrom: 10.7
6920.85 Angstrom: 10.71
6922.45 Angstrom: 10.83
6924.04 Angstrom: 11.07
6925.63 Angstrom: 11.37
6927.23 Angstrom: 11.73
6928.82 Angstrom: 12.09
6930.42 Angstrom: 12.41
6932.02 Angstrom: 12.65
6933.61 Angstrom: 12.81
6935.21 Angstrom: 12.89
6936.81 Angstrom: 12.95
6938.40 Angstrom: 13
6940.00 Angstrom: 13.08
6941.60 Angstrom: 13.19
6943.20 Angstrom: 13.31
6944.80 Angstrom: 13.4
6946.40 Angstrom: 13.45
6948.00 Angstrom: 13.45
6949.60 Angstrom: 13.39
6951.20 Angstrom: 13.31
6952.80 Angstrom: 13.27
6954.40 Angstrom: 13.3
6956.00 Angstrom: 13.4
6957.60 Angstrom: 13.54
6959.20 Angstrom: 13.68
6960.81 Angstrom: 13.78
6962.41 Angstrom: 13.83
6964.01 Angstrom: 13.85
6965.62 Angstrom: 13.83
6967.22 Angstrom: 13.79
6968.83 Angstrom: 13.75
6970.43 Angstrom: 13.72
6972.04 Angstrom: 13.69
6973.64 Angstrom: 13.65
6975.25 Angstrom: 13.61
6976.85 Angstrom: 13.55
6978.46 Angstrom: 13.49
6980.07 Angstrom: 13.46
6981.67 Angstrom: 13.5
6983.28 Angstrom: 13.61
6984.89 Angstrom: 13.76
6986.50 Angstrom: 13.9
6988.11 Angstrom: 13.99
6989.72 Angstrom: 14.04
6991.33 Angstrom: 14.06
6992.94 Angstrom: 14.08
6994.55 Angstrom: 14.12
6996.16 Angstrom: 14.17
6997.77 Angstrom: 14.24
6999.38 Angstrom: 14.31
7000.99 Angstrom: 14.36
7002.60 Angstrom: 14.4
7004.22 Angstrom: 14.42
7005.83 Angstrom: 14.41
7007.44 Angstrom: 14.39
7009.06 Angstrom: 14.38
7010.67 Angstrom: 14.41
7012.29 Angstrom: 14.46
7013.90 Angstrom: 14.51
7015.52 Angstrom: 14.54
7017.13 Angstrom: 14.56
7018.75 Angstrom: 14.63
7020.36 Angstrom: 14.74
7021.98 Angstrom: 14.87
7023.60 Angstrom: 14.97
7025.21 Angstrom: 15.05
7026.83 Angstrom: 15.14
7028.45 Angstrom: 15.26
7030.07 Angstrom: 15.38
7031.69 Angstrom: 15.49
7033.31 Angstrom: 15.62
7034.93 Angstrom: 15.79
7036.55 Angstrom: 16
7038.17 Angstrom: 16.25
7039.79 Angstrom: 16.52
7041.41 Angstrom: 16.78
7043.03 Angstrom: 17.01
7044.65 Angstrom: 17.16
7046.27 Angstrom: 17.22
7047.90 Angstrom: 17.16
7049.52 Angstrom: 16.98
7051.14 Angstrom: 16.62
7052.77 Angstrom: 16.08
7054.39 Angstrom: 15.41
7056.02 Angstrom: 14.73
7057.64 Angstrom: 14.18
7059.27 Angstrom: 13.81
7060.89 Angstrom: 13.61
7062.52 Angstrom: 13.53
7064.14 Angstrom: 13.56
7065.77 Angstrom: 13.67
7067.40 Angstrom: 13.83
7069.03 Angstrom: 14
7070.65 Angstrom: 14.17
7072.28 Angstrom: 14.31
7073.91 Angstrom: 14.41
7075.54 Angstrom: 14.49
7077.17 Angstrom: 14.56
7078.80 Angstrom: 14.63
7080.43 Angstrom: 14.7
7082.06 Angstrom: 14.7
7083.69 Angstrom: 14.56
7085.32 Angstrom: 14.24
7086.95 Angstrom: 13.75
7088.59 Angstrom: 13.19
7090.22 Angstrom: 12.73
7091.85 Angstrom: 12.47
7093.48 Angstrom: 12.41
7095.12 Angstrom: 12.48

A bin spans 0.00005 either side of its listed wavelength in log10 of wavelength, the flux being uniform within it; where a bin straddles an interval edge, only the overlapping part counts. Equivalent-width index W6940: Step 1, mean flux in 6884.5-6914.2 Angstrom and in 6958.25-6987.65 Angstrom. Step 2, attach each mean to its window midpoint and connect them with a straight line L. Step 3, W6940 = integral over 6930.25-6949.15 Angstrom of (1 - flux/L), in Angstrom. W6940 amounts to -1.25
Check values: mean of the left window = 10.5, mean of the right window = 13.7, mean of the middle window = 13.1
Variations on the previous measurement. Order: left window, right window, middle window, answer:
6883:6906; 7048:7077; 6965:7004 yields -3.8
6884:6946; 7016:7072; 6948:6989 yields -2.1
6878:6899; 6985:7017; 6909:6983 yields -2.3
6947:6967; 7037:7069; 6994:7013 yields 0.2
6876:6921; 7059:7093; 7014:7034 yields -3.2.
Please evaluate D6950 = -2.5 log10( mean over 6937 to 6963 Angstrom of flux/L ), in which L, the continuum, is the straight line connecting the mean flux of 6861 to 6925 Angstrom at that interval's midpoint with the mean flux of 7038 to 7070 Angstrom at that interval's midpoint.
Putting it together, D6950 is -0.11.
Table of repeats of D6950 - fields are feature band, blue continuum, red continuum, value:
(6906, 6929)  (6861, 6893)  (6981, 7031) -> 0.040 mag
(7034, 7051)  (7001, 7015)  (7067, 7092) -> -0.171 mag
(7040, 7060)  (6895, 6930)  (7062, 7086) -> -0.174 mag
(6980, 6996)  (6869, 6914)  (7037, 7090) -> -0.076 mag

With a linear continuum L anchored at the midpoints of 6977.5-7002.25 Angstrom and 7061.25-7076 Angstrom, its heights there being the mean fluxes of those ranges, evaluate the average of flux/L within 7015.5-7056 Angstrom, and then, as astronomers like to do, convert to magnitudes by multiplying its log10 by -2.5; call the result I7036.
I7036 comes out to -0.14 mag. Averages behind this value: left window 13.9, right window 14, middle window 15.8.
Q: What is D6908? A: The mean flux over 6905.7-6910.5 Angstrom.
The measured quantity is 10.8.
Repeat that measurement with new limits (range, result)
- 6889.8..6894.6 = 10.5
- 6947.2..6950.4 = 13.4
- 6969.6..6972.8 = 13.7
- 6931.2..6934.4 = 12.7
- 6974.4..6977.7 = 13.6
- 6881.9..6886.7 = 10.1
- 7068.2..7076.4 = 14.3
